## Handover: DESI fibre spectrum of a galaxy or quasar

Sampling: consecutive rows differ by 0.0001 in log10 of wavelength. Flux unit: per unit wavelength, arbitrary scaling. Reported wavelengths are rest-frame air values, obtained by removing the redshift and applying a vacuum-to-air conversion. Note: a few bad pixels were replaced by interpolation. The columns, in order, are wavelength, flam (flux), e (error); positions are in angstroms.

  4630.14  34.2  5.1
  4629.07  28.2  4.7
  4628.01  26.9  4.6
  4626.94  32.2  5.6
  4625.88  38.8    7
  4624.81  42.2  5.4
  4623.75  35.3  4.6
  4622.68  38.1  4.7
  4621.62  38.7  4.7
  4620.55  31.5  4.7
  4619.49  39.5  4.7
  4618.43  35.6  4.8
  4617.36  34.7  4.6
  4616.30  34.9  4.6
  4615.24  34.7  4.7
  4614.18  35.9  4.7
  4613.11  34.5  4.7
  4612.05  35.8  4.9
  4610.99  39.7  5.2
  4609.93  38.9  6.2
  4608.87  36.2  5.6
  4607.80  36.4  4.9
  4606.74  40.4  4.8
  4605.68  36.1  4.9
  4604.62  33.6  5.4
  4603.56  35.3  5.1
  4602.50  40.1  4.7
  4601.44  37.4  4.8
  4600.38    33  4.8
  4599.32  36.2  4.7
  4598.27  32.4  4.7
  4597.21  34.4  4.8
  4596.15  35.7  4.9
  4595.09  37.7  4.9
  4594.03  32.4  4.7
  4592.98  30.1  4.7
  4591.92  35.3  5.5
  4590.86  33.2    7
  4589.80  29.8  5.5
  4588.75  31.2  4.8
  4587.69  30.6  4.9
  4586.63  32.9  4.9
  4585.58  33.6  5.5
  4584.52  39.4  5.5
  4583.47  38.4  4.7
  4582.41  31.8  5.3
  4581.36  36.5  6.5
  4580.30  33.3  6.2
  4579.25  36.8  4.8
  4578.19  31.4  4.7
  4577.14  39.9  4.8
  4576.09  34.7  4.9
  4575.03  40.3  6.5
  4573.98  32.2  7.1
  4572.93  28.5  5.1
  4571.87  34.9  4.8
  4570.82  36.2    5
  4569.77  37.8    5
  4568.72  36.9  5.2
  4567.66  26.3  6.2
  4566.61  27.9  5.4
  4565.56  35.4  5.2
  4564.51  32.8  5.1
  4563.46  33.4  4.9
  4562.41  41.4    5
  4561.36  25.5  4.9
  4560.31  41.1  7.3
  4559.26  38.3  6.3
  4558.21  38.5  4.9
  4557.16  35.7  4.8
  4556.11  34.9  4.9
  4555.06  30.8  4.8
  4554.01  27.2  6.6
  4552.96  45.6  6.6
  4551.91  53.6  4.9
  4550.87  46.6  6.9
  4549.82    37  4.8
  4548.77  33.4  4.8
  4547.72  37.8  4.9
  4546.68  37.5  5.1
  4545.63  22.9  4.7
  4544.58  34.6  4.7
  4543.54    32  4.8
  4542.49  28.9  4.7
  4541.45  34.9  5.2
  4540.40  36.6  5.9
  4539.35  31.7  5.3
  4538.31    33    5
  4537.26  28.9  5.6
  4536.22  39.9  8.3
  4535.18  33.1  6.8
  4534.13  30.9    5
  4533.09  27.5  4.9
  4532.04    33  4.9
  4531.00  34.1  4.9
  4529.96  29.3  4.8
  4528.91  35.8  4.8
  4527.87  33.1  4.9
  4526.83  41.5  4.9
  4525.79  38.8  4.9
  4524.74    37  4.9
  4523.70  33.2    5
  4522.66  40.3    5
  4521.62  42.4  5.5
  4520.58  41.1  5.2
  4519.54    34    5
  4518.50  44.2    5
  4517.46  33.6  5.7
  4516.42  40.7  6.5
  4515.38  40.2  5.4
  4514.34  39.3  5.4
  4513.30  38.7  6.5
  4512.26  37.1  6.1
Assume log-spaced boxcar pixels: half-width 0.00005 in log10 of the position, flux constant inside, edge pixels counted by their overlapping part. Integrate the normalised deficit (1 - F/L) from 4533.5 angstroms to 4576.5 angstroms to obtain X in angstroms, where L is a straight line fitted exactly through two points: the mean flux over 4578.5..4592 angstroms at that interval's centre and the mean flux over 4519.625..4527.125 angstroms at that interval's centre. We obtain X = 1.7 angstroms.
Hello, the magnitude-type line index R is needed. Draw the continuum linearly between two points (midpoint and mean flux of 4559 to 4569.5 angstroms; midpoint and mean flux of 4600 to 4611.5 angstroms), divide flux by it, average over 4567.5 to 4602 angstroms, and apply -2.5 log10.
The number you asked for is 0.03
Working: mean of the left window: 33.9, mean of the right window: 37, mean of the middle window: 34.4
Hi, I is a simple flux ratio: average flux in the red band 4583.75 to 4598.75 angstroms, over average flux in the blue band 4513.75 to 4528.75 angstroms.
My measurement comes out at 0.87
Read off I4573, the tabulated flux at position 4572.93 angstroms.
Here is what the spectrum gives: 28.5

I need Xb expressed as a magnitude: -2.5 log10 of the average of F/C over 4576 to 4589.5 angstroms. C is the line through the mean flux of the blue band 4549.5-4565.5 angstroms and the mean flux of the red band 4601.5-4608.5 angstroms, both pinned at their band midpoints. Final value 0.078 mag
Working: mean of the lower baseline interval 37.4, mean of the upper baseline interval 37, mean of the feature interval 34.6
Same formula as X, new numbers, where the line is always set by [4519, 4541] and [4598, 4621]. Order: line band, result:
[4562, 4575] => 0.63 angstroms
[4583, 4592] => 0.52 angstroms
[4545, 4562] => -0.64 angstroms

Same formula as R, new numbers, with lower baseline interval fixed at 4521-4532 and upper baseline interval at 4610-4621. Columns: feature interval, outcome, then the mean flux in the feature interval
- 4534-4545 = 0.10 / 33.2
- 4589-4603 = 0.05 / 34.4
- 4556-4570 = 0.05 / 34.6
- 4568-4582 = 0.03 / 35.2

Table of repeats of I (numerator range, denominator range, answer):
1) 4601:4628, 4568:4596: 1.06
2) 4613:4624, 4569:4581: 1.02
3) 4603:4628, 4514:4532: 0.97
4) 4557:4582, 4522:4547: 1.03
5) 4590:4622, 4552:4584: 1.02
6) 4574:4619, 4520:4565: 0.99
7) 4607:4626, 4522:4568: 1.05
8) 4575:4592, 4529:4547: 1.07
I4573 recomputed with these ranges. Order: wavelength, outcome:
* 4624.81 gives 42.2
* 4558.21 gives 38.5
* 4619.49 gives 39.5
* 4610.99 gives 39.7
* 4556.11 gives 34.9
